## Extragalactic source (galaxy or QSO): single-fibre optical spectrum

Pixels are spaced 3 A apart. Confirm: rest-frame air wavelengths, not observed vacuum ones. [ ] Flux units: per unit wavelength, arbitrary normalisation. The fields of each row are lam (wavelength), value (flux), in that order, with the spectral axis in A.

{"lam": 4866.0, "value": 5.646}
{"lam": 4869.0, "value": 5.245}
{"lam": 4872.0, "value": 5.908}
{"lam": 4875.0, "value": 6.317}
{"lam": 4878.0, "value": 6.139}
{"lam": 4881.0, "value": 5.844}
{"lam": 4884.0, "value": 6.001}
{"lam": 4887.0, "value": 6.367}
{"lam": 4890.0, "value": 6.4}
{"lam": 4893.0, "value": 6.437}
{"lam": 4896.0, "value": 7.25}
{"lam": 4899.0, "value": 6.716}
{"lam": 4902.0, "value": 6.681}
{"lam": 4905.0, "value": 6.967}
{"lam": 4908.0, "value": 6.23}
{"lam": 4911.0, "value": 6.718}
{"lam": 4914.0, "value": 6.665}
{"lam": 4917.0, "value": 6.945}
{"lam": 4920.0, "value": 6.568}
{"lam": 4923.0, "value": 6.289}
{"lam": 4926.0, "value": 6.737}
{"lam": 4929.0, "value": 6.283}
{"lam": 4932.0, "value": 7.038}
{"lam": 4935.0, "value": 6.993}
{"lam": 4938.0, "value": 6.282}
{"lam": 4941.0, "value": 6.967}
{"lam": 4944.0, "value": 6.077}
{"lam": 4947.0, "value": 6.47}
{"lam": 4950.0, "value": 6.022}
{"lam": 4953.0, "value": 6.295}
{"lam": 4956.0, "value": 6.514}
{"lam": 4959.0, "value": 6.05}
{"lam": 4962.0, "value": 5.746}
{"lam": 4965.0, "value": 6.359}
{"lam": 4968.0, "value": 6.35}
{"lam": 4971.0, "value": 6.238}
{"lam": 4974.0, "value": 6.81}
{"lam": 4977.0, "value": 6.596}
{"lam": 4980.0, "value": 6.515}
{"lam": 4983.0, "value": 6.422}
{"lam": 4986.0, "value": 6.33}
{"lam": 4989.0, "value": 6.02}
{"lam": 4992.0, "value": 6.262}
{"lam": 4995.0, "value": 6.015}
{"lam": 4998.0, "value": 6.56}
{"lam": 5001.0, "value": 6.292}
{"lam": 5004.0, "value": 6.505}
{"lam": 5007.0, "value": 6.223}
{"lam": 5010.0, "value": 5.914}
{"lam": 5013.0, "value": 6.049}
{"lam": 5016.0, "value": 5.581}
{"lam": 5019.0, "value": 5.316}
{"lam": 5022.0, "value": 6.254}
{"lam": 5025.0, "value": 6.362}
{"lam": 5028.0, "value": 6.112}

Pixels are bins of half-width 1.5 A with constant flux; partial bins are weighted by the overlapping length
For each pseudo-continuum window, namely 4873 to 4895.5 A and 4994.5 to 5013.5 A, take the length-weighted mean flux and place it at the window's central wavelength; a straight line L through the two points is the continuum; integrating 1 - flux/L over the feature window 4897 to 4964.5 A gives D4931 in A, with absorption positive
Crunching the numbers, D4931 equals -2.86 A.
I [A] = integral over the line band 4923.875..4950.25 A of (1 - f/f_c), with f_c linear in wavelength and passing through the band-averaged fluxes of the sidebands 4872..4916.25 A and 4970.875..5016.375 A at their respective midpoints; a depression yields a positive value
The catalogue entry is -0.7 A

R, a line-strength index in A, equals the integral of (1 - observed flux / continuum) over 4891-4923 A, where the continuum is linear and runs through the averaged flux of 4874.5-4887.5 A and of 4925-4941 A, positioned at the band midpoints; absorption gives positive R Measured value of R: -1.5 A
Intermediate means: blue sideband 6.1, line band 6.69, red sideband 6.69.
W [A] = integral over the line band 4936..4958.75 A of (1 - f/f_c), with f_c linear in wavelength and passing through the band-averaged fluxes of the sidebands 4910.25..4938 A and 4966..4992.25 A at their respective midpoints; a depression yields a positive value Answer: 0.6 A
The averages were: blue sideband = 6.67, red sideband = 6.4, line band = 6.37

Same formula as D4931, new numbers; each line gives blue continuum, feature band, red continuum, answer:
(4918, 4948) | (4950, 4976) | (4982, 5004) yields 0.59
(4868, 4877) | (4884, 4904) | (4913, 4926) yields -1.23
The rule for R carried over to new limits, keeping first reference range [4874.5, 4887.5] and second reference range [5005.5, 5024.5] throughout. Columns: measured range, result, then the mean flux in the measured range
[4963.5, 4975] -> -0.86 A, 6.42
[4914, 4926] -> -1.15 A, 6.63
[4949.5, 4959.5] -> -0.43 A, 6.26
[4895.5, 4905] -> -1.22 A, 6.86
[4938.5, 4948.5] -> -0.78 A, 6.48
